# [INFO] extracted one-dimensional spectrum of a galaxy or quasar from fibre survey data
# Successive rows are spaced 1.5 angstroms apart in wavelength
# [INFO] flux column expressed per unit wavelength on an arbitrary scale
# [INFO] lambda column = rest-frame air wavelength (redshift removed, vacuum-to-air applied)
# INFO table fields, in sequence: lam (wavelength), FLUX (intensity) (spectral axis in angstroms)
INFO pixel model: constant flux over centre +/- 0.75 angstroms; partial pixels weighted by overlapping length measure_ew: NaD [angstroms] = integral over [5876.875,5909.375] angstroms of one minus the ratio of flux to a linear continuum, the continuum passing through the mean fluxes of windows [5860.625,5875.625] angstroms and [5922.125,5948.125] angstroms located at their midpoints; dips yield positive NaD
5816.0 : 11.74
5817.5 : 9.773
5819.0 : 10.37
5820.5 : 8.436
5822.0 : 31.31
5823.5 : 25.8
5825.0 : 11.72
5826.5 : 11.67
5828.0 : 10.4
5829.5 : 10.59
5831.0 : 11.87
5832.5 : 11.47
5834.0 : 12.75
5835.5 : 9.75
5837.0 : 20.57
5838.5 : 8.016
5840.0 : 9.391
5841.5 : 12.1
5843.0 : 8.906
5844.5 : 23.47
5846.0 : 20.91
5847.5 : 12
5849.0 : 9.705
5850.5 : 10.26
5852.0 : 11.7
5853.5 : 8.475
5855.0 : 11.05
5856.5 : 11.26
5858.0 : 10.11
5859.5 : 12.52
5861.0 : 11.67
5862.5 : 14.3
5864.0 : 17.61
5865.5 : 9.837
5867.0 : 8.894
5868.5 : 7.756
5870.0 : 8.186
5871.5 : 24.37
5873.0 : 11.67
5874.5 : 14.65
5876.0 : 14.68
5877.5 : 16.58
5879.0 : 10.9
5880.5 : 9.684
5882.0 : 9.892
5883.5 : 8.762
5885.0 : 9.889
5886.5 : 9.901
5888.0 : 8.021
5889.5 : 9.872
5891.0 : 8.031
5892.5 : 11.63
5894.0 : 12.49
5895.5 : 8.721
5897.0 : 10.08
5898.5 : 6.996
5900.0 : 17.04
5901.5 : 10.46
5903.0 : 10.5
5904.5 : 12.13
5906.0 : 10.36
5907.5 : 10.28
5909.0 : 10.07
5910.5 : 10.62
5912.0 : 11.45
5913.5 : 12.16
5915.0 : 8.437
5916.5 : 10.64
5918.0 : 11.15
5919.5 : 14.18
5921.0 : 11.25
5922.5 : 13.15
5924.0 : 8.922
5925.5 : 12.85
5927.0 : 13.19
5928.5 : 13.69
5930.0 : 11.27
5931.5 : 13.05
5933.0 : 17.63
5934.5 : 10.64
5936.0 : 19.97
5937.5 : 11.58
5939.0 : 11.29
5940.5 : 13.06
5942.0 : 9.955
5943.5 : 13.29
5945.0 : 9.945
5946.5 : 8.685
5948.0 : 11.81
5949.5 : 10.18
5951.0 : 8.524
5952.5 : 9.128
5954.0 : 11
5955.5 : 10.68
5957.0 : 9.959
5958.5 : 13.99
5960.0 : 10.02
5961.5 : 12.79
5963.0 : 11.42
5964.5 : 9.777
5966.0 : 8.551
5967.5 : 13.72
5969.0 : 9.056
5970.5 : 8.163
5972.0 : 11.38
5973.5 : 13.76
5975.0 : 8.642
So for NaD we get 5.7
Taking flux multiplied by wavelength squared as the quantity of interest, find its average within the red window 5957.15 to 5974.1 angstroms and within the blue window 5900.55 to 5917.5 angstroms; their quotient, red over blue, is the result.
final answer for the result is 1.05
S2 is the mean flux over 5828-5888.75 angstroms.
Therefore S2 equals 12.1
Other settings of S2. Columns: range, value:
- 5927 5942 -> 13.4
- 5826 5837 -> 11.8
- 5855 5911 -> 11.4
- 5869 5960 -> 11.5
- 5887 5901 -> 10.3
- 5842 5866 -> 12.8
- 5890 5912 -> 10.7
